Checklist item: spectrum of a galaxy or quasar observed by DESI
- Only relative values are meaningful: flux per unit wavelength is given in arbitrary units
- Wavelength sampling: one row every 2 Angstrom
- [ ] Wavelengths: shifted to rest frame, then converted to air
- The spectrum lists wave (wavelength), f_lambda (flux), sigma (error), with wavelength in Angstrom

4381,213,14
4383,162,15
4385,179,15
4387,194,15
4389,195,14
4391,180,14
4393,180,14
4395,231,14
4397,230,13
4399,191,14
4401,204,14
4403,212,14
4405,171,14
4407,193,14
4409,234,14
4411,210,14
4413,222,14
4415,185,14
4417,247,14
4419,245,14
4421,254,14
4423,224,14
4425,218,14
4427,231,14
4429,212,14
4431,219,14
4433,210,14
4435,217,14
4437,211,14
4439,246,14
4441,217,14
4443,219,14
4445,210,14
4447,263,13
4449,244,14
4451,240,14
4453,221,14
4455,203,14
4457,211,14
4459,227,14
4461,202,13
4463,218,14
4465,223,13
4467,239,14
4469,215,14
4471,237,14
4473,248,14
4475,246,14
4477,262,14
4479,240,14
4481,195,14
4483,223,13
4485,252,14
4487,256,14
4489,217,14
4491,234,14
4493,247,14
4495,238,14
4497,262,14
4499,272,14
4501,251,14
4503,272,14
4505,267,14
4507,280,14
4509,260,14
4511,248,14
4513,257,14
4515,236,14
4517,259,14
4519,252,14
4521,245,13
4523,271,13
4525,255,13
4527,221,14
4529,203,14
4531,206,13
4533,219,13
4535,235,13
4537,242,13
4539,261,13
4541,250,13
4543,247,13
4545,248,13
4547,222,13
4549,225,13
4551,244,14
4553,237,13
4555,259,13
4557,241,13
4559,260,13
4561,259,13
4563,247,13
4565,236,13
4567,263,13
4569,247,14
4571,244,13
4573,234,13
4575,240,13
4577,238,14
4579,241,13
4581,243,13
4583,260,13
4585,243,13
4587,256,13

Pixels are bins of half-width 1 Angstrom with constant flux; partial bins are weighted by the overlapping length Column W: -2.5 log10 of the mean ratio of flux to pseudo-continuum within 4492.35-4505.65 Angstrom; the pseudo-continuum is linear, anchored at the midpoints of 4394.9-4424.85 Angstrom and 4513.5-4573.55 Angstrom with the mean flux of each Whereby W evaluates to -0.11 mag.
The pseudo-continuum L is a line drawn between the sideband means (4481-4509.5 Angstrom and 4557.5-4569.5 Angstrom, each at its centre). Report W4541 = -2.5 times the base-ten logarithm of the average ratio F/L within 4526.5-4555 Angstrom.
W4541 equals 0.08 mag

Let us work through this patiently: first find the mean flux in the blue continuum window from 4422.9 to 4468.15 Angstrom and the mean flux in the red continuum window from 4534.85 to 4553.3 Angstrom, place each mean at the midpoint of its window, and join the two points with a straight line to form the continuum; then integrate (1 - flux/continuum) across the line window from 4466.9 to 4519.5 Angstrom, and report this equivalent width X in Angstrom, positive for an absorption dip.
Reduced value -3.4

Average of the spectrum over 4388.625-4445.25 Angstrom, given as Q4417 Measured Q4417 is 215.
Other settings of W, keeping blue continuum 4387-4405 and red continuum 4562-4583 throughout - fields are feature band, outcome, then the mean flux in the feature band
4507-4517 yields -0.11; 254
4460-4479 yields -0.07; 233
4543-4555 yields 0.00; 238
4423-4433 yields -0.06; 219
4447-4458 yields -0.06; 227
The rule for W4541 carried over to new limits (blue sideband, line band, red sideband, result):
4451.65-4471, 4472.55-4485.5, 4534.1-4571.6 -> -0.06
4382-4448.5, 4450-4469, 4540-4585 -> 0.01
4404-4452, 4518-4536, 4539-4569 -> 0.03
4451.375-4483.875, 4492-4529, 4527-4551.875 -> -0.11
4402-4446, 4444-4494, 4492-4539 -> 0.01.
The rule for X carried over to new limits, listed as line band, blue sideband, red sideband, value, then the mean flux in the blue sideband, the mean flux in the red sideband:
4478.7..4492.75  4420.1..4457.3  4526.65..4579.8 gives 0.0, 225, 240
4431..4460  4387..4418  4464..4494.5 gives -0.2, 205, 236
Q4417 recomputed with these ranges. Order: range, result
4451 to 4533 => 239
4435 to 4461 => 225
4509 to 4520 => 251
